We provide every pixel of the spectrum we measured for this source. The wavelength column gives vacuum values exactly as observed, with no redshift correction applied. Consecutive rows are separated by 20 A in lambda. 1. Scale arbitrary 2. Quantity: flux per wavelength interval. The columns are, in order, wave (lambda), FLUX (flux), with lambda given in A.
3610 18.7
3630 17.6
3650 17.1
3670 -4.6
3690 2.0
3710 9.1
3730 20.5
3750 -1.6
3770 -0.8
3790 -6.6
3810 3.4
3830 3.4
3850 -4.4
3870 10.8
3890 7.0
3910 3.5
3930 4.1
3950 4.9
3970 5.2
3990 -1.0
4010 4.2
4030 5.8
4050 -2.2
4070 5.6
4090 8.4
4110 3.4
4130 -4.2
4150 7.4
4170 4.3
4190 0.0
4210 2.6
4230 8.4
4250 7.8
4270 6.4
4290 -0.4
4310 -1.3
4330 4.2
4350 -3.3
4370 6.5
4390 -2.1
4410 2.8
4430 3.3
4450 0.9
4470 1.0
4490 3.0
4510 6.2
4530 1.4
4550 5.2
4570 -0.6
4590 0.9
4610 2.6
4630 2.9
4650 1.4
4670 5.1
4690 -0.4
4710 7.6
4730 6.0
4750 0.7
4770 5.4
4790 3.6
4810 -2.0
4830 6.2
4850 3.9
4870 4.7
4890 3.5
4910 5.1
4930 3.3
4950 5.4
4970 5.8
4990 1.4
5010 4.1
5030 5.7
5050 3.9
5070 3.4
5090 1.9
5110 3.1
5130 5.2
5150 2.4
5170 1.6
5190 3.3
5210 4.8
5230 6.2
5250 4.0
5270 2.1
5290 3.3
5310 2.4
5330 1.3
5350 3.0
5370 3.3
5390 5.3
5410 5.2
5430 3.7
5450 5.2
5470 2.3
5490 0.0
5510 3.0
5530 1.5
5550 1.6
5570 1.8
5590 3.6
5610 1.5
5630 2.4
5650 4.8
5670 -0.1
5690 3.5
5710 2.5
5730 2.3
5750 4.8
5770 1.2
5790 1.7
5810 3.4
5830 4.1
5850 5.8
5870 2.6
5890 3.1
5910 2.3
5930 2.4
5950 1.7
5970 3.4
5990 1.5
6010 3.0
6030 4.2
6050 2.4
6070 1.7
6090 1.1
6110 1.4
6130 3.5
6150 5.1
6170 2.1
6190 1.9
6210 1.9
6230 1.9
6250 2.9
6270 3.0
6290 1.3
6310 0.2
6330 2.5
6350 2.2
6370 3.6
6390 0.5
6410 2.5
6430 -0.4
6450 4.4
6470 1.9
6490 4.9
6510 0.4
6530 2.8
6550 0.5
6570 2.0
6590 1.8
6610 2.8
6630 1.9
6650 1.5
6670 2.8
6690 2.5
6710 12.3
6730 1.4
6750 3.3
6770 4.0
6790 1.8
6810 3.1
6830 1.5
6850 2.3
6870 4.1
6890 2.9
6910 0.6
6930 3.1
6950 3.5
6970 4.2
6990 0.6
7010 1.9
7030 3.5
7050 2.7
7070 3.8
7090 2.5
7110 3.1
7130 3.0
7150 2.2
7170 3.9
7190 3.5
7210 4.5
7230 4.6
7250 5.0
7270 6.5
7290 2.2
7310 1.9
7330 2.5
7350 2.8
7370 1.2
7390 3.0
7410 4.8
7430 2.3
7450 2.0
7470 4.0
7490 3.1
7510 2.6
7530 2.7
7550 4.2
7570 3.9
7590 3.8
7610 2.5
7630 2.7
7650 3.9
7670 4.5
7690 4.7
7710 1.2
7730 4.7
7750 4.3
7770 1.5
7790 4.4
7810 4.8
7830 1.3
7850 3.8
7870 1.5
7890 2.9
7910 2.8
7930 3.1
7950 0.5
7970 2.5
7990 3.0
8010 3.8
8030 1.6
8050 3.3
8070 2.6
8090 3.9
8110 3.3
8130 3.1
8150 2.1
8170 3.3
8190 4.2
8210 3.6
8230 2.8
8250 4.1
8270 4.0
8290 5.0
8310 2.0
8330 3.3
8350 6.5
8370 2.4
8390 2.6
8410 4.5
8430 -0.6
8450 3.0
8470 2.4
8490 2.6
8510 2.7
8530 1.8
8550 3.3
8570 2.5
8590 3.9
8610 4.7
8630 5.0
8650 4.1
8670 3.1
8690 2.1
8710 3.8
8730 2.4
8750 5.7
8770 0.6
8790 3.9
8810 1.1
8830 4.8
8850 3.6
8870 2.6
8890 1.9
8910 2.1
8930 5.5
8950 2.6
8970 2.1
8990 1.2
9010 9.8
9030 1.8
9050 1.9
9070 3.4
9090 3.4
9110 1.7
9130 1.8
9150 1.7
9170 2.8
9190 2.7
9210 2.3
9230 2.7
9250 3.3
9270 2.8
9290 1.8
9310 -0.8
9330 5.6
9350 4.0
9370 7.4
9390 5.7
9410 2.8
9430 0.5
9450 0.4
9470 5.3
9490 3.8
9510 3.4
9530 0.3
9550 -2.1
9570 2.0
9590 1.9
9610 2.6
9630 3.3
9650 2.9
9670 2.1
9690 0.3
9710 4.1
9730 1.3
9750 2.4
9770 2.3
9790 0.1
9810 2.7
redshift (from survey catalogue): 0.80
